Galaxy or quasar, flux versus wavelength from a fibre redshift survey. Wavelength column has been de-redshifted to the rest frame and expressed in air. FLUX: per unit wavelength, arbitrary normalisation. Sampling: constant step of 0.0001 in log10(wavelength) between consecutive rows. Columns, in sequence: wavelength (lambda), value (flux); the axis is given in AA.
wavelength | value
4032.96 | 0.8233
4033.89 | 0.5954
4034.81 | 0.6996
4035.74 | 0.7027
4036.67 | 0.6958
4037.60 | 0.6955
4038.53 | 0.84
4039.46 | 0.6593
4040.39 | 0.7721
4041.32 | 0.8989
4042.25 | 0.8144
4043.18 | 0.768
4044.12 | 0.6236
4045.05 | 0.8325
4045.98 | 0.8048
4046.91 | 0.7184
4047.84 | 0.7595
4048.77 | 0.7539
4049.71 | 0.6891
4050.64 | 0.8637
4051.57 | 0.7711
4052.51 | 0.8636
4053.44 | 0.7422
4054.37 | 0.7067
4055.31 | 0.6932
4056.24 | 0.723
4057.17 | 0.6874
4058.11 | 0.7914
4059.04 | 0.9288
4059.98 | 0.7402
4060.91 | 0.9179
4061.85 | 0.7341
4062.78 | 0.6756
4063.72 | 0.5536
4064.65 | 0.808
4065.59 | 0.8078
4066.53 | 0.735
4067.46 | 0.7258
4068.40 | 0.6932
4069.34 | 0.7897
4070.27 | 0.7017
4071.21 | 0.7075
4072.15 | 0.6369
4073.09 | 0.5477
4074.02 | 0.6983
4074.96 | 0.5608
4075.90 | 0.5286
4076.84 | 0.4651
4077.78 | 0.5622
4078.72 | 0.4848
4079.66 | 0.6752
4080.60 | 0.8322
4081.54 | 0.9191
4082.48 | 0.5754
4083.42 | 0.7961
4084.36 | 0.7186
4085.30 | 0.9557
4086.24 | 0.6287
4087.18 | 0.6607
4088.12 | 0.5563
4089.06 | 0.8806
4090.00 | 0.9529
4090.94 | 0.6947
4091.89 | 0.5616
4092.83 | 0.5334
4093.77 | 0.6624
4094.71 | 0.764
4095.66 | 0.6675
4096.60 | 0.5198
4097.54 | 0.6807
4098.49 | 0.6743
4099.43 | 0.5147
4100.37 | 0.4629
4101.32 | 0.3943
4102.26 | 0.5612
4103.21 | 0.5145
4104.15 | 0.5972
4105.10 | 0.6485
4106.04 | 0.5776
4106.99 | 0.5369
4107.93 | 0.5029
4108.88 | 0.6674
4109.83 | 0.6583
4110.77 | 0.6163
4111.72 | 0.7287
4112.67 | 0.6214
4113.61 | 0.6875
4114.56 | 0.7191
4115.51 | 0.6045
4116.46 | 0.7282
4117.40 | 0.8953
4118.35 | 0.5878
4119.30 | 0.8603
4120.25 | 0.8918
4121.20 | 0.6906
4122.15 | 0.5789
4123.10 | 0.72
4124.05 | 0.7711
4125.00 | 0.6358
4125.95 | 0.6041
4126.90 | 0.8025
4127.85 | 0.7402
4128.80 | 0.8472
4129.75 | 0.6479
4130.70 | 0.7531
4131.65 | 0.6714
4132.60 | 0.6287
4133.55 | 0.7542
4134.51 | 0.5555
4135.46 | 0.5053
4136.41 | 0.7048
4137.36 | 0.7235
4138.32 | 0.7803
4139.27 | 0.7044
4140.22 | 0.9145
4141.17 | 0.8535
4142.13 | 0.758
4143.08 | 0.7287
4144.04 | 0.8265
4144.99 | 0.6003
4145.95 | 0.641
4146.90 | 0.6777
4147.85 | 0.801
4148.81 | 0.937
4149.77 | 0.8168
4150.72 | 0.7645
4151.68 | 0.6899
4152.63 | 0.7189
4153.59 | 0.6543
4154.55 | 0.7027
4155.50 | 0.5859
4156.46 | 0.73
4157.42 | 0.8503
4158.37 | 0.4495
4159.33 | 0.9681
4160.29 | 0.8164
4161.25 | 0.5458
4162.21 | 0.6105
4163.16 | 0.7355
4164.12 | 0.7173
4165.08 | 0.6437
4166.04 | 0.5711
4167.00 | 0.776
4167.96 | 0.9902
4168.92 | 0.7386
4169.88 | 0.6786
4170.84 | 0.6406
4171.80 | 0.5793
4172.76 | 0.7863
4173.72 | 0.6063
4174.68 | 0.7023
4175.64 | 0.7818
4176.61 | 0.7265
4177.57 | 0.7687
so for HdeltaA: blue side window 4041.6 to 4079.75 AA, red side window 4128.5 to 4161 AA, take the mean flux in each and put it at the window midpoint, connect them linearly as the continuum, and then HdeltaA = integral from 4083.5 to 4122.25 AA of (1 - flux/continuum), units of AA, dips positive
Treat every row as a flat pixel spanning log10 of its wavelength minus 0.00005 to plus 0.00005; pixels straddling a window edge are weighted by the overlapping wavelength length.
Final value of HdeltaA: 3.3 AA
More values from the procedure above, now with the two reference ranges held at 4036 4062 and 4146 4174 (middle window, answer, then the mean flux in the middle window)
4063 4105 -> 5.2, 0.658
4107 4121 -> 0.9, 0.692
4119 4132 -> 0.1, 0.728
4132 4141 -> 0.3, 0.702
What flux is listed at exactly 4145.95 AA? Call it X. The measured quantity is 0.641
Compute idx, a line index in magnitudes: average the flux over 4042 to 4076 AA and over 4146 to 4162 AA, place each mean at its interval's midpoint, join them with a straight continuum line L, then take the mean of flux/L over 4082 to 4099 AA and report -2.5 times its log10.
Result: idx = 0.06 mag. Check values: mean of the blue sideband 0.734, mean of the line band 0.693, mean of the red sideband 0.727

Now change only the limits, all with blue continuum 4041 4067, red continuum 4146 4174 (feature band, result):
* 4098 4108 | 0.33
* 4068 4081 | 0.19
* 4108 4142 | 0.04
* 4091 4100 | 0.20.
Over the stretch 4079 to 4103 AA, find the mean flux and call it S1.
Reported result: 0.67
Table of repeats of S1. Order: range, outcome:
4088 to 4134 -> 0.666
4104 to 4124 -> 0.676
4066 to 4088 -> 0.677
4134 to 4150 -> 0.735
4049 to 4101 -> 0.698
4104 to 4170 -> 0.707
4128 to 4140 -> 0.696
